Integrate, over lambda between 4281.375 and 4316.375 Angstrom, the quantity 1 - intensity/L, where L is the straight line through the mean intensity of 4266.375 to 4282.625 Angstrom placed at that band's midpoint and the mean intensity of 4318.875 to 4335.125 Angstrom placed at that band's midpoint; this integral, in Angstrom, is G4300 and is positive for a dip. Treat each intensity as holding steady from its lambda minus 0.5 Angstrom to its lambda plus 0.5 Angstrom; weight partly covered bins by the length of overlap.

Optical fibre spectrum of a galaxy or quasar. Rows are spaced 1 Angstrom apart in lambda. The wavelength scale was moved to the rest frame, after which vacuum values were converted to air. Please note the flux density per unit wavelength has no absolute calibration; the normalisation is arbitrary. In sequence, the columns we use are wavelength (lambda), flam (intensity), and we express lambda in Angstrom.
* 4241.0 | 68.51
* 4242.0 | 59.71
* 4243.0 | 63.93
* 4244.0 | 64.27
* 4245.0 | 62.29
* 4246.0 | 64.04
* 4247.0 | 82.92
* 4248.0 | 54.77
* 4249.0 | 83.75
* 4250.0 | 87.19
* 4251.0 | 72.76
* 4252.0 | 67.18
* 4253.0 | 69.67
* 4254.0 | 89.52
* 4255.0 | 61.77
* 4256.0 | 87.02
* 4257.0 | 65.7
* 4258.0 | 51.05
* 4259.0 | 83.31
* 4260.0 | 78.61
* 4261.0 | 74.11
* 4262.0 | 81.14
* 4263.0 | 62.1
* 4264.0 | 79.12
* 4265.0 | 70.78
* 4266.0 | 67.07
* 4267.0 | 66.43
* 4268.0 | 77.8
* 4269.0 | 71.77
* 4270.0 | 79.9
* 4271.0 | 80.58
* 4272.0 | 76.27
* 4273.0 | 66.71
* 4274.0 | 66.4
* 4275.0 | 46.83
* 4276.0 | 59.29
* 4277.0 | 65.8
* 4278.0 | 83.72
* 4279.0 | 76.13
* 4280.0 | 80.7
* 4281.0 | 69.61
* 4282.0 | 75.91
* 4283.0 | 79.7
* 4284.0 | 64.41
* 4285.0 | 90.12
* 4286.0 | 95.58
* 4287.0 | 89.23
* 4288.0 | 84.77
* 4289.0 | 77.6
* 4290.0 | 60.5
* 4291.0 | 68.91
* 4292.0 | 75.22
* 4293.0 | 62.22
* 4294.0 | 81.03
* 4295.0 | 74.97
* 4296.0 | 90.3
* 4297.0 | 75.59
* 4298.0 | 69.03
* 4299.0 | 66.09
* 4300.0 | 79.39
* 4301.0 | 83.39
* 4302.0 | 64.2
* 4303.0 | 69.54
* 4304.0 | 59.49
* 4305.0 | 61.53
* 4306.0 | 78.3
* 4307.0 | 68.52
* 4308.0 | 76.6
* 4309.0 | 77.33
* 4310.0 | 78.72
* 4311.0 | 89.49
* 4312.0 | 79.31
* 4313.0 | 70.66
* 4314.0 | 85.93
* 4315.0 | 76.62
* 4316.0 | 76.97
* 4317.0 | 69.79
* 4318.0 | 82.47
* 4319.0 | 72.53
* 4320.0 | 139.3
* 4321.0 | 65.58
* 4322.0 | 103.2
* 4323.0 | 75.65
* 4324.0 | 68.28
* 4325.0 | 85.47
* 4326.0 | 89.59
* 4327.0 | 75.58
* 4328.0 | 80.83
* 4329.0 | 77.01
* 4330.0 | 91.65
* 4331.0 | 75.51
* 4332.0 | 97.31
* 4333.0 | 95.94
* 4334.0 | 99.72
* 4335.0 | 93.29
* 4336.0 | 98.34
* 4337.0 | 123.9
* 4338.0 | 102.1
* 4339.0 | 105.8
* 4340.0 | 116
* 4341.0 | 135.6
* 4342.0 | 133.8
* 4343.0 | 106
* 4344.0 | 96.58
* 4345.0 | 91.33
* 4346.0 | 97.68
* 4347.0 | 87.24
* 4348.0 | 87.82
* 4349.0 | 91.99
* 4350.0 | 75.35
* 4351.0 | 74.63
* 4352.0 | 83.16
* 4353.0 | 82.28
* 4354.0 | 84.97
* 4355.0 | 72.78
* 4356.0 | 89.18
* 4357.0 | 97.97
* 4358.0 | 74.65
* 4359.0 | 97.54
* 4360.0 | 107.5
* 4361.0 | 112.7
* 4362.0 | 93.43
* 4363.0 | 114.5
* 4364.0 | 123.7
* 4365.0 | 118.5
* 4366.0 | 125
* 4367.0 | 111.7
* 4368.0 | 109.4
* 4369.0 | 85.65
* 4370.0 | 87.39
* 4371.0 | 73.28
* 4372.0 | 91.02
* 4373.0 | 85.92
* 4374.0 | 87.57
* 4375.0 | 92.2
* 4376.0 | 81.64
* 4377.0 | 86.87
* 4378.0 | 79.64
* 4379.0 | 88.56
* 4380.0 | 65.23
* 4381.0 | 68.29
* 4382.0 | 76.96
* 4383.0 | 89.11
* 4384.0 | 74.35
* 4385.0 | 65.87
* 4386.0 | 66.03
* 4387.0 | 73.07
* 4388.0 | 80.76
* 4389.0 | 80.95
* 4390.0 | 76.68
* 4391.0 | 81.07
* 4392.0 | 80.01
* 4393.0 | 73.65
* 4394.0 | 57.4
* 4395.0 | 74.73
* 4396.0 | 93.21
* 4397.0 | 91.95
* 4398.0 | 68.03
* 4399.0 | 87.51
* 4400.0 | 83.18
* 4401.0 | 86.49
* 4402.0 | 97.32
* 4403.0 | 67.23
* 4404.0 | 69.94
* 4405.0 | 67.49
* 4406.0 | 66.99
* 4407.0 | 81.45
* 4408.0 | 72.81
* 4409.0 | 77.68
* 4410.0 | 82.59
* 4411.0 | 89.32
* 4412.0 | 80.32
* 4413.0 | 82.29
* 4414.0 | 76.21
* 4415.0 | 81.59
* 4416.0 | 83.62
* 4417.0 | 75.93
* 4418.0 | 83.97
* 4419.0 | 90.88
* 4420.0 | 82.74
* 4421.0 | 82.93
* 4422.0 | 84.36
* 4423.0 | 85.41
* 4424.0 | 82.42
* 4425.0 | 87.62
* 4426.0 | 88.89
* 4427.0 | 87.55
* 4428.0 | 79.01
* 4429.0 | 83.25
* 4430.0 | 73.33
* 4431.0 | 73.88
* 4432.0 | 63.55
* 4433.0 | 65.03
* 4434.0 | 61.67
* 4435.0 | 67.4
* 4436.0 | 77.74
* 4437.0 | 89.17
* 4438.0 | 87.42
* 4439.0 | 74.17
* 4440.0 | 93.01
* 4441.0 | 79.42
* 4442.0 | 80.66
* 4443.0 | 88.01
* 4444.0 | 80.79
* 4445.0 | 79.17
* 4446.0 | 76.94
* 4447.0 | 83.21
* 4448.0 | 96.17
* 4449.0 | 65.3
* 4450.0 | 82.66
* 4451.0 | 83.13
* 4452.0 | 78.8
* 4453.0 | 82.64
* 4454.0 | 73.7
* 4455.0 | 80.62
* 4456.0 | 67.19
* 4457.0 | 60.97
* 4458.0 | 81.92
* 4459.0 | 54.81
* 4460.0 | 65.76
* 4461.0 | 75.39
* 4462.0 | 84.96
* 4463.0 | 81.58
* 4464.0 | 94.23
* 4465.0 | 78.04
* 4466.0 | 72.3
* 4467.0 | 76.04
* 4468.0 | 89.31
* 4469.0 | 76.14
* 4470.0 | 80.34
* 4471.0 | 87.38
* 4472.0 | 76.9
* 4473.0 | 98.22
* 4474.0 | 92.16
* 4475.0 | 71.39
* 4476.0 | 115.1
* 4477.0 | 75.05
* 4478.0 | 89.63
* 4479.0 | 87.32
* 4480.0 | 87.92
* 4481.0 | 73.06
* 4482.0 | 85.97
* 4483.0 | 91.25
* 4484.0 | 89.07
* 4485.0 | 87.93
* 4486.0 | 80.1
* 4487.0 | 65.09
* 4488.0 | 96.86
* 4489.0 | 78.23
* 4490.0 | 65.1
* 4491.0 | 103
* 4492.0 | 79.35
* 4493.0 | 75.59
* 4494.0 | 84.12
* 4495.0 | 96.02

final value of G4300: 1.3 Angstrom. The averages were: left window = 71.5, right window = 87.6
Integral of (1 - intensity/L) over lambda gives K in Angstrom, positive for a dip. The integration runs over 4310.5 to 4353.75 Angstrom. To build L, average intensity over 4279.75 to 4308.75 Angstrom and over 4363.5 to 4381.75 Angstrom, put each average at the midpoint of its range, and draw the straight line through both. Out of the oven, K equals -3.9 Angstrom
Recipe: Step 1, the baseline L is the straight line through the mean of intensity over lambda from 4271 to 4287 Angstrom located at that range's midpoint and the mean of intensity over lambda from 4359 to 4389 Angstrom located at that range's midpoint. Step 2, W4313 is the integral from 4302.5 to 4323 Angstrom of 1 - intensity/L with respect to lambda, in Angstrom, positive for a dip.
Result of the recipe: 0.19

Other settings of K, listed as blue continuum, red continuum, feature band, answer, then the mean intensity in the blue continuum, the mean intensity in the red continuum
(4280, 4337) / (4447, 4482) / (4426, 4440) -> 0.7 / 80.1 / 80.6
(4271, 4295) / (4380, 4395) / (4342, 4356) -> -2.8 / 73.9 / 74.3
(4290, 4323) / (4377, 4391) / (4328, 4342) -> -4.5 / 77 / 76.4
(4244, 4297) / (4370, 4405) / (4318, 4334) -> -2.1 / 73.7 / 79.2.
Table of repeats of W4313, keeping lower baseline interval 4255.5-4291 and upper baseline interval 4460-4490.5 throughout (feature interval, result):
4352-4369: -4.8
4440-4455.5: 0.1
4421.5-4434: 0.3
